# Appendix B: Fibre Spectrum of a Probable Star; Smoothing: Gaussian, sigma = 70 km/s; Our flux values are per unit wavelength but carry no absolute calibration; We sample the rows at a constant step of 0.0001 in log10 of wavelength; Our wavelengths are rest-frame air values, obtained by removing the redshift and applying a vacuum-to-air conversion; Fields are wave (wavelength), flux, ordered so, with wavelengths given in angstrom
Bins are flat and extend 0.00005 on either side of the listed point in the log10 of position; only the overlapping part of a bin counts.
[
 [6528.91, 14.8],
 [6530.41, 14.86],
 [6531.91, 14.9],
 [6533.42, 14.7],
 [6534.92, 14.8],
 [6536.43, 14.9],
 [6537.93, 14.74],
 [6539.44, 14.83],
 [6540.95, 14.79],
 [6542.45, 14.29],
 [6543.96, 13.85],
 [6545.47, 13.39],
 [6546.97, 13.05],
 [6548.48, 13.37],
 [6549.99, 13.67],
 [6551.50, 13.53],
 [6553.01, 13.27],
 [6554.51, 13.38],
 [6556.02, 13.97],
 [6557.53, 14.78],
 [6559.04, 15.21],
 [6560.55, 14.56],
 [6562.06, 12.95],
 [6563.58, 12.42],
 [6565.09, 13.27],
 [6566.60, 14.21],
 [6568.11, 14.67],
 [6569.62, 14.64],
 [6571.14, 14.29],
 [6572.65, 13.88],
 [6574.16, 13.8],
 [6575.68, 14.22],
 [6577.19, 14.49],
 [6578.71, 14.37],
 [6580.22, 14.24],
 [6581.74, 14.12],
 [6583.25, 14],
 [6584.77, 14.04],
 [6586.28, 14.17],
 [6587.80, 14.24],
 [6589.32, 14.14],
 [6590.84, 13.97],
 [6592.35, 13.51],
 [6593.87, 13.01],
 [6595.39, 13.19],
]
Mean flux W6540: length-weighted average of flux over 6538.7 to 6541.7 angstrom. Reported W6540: 14.8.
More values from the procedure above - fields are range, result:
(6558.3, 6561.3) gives 14.9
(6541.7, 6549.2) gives 13.6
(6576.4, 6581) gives 14.4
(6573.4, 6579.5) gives 14.2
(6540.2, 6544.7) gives 14.3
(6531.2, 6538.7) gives 14.8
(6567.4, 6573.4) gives 14.4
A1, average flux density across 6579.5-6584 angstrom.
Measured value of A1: 14.1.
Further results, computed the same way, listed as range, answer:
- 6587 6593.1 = 14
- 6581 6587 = 14.1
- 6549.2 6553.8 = 13.5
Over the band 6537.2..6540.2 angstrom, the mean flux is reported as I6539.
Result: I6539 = 14.7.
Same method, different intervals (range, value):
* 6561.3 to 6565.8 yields 12.9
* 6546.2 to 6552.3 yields 13.4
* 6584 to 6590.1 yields 14.1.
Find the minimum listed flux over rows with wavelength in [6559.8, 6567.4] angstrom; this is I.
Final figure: 12.42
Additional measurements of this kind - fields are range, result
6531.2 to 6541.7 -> 14.7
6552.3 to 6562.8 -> 12.95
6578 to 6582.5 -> 14.12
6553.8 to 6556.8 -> 13.38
